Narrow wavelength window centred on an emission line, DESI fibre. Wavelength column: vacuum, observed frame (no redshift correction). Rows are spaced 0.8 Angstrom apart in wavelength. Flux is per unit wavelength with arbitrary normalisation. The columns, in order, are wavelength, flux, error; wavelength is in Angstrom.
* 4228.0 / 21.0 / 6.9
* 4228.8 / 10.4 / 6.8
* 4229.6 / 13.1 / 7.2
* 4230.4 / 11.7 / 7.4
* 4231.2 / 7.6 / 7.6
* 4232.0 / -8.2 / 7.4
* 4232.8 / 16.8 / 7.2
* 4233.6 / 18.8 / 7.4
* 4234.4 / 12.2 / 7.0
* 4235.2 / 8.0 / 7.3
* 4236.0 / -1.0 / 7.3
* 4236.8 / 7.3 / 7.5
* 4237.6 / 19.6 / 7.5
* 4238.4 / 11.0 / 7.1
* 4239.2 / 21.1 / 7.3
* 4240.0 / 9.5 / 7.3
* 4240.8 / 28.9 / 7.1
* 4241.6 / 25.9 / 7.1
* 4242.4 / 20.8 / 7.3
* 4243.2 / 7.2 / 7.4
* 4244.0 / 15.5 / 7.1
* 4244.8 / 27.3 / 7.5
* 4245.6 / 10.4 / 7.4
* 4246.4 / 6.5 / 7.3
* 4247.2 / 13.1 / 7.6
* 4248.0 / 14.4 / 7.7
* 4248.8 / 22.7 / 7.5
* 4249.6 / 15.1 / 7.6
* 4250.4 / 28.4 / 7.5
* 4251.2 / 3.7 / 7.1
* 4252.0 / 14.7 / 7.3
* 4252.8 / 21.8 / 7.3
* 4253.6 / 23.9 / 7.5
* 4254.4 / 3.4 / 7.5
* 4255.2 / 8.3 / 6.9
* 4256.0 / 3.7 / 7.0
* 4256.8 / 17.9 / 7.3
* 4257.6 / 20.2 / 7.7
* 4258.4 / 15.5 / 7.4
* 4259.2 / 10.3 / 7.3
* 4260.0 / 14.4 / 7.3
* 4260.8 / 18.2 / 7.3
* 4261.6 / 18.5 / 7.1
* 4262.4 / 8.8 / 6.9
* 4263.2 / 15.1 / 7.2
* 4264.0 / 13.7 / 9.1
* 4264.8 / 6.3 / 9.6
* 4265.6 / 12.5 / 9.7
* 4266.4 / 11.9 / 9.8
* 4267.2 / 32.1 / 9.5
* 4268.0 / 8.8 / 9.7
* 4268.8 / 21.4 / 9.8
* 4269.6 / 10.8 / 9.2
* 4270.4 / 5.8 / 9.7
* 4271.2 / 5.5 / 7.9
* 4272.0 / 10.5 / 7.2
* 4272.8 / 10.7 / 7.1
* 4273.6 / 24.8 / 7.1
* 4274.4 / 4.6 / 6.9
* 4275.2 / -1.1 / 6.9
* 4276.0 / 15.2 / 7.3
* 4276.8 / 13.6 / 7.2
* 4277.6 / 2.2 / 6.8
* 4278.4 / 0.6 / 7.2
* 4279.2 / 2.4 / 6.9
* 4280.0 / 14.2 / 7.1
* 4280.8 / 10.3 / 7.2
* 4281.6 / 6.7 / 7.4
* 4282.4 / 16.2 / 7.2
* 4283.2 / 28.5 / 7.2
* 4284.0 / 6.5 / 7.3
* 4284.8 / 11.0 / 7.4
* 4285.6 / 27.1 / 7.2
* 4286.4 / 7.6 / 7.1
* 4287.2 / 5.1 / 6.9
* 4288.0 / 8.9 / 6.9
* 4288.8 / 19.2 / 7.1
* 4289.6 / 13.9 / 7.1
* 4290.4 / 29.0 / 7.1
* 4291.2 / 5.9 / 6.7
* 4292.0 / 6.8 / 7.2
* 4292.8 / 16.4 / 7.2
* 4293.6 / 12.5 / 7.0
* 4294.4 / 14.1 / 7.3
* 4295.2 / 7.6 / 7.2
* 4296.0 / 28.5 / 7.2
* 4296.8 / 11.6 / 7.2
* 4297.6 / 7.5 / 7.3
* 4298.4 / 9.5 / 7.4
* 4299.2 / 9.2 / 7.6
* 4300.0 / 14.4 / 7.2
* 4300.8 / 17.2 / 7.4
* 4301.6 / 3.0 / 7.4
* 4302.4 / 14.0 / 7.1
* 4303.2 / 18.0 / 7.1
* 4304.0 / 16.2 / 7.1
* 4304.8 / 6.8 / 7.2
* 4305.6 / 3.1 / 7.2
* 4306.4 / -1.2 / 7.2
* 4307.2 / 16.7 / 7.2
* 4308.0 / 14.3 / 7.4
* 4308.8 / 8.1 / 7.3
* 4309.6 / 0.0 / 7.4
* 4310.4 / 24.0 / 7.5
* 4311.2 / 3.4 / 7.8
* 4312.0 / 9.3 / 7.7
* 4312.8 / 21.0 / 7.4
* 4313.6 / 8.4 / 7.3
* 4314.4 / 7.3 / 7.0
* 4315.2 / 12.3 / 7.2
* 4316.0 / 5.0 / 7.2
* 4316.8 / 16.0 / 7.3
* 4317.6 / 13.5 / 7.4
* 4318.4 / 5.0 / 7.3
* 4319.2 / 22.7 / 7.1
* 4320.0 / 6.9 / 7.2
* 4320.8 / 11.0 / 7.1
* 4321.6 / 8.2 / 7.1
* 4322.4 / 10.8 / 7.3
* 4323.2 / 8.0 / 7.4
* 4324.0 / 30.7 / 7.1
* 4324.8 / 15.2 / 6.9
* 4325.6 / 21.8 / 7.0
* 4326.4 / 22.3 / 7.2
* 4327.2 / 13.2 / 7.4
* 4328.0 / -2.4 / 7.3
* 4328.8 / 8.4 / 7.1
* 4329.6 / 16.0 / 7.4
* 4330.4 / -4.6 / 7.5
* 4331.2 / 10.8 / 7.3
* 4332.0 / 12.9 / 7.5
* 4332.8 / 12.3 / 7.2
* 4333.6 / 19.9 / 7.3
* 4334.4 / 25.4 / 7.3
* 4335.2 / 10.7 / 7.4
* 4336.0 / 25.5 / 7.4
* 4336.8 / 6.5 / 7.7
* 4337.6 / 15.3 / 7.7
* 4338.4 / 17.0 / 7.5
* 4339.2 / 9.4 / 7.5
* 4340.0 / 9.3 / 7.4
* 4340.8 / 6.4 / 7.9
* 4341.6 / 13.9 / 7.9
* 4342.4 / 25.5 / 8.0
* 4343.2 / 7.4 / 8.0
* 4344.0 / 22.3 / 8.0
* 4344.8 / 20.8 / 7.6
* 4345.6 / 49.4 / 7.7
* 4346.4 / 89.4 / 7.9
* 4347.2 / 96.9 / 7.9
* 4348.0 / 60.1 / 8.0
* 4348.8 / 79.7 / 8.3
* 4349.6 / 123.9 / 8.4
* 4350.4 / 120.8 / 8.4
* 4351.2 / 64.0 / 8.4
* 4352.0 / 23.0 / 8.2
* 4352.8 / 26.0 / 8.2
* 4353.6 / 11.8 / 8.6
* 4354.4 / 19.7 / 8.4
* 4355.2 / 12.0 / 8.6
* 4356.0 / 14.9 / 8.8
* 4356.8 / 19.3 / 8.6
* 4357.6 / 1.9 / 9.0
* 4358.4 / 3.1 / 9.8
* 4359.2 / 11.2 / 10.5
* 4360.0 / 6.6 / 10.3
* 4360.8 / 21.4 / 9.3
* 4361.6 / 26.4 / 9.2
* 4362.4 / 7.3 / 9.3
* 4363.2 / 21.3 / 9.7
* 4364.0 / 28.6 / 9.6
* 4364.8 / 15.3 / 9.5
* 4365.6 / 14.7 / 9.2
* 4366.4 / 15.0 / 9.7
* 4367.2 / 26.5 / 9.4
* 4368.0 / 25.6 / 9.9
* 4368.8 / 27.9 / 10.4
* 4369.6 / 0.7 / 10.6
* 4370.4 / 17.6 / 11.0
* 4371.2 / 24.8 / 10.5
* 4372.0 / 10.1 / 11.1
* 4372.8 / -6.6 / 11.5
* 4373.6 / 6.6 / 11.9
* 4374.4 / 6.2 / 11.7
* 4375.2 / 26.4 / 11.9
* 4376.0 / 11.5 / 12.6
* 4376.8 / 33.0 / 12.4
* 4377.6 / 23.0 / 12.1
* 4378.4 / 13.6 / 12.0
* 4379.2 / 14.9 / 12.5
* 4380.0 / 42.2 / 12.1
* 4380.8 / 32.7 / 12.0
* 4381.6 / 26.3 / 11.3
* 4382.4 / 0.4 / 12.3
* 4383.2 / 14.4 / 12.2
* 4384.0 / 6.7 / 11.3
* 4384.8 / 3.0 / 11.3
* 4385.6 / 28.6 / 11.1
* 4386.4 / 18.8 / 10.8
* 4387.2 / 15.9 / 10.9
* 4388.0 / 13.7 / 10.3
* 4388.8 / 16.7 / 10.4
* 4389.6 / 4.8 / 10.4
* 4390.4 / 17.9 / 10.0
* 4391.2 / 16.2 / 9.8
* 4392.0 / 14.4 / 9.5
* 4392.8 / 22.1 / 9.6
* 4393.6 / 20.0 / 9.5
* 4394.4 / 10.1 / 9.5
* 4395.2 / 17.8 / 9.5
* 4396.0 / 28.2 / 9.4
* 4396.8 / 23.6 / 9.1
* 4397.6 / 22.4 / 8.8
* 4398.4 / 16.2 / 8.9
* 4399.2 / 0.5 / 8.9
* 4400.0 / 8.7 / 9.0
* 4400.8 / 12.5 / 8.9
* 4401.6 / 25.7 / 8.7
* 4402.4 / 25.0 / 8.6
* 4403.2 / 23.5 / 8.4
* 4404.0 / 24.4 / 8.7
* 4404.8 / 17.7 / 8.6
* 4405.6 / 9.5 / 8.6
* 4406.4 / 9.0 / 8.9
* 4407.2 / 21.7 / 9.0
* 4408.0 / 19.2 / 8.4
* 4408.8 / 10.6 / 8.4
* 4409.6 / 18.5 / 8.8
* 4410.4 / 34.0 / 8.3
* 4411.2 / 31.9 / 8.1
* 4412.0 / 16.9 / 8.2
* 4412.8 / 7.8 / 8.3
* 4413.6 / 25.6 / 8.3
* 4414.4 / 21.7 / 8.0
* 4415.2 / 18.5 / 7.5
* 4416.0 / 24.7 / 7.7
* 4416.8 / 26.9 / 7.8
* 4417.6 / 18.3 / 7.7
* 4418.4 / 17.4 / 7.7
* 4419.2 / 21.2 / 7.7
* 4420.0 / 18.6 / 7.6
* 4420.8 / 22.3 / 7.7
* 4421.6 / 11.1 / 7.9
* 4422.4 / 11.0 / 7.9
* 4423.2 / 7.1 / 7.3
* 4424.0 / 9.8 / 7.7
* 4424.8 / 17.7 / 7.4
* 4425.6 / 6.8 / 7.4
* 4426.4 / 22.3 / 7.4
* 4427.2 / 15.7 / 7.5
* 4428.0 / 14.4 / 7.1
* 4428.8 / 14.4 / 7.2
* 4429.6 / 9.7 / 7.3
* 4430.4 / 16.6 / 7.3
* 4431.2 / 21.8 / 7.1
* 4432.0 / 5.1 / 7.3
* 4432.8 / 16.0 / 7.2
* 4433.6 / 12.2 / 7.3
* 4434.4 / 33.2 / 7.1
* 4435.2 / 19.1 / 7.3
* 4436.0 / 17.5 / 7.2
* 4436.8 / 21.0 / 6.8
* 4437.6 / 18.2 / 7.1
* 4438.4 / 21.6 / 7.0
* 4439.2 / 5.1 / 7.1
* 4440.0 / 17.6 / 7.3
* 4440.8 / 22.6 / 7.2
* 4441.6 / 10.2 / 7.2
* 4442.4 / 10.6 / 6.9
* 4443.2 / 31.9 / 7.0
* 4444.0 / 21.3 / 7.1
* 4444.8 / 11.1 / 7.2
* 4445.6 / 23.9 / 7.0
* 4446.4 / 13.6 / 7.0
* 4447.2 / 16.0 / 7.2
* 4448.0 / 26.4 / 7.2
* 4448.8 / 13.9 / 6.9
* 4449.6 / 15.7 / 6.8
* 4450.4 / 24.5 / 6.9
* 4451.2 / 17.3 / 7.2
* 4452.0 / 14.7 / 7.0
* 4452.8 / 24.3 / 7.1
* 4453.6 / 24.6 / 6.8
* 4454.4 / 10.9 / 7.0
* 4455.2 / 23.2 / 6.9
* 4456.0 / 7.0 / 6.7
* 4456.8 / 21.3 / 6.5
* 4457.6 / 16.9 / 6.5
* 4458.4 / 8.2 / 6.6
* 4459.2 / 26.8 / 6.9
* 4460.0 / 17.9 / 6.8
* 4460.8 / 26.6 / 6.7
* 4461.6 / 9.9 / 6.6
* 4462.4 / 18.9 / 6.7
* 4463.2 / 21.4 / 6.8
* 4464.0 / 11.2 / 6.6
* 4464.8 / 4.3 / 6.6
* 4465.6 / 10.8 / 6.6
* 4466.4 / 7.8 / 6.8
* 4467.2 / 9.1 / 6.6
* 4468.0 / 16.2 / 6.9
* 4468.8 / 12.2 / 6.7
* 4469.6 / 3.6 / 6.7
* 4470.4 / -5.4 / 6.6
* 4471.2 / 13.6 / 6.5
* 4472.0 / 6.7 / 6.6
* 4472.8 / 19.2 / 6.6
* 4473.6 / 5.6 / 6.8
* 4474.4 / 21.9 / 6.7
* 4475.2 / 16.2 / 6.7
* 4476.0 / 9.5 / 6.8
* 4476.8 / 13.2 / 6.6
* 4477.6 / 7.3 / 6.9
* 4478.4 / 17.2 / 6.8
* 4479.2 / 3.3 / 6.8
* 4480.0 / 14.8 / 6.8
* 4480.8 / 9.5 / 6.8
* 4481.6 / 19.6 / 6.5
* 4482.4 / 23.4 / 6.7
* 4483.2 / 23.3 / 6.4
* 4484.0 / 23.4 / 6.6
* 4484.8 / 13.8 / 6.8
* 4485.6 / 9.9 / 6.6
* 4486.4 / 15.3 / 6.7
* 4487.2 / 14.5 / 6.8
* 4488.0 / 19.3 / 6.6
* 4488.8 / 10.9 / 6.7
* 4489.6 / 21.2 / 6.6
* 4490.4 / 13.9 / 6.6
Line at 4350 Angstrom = [O II] 3727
